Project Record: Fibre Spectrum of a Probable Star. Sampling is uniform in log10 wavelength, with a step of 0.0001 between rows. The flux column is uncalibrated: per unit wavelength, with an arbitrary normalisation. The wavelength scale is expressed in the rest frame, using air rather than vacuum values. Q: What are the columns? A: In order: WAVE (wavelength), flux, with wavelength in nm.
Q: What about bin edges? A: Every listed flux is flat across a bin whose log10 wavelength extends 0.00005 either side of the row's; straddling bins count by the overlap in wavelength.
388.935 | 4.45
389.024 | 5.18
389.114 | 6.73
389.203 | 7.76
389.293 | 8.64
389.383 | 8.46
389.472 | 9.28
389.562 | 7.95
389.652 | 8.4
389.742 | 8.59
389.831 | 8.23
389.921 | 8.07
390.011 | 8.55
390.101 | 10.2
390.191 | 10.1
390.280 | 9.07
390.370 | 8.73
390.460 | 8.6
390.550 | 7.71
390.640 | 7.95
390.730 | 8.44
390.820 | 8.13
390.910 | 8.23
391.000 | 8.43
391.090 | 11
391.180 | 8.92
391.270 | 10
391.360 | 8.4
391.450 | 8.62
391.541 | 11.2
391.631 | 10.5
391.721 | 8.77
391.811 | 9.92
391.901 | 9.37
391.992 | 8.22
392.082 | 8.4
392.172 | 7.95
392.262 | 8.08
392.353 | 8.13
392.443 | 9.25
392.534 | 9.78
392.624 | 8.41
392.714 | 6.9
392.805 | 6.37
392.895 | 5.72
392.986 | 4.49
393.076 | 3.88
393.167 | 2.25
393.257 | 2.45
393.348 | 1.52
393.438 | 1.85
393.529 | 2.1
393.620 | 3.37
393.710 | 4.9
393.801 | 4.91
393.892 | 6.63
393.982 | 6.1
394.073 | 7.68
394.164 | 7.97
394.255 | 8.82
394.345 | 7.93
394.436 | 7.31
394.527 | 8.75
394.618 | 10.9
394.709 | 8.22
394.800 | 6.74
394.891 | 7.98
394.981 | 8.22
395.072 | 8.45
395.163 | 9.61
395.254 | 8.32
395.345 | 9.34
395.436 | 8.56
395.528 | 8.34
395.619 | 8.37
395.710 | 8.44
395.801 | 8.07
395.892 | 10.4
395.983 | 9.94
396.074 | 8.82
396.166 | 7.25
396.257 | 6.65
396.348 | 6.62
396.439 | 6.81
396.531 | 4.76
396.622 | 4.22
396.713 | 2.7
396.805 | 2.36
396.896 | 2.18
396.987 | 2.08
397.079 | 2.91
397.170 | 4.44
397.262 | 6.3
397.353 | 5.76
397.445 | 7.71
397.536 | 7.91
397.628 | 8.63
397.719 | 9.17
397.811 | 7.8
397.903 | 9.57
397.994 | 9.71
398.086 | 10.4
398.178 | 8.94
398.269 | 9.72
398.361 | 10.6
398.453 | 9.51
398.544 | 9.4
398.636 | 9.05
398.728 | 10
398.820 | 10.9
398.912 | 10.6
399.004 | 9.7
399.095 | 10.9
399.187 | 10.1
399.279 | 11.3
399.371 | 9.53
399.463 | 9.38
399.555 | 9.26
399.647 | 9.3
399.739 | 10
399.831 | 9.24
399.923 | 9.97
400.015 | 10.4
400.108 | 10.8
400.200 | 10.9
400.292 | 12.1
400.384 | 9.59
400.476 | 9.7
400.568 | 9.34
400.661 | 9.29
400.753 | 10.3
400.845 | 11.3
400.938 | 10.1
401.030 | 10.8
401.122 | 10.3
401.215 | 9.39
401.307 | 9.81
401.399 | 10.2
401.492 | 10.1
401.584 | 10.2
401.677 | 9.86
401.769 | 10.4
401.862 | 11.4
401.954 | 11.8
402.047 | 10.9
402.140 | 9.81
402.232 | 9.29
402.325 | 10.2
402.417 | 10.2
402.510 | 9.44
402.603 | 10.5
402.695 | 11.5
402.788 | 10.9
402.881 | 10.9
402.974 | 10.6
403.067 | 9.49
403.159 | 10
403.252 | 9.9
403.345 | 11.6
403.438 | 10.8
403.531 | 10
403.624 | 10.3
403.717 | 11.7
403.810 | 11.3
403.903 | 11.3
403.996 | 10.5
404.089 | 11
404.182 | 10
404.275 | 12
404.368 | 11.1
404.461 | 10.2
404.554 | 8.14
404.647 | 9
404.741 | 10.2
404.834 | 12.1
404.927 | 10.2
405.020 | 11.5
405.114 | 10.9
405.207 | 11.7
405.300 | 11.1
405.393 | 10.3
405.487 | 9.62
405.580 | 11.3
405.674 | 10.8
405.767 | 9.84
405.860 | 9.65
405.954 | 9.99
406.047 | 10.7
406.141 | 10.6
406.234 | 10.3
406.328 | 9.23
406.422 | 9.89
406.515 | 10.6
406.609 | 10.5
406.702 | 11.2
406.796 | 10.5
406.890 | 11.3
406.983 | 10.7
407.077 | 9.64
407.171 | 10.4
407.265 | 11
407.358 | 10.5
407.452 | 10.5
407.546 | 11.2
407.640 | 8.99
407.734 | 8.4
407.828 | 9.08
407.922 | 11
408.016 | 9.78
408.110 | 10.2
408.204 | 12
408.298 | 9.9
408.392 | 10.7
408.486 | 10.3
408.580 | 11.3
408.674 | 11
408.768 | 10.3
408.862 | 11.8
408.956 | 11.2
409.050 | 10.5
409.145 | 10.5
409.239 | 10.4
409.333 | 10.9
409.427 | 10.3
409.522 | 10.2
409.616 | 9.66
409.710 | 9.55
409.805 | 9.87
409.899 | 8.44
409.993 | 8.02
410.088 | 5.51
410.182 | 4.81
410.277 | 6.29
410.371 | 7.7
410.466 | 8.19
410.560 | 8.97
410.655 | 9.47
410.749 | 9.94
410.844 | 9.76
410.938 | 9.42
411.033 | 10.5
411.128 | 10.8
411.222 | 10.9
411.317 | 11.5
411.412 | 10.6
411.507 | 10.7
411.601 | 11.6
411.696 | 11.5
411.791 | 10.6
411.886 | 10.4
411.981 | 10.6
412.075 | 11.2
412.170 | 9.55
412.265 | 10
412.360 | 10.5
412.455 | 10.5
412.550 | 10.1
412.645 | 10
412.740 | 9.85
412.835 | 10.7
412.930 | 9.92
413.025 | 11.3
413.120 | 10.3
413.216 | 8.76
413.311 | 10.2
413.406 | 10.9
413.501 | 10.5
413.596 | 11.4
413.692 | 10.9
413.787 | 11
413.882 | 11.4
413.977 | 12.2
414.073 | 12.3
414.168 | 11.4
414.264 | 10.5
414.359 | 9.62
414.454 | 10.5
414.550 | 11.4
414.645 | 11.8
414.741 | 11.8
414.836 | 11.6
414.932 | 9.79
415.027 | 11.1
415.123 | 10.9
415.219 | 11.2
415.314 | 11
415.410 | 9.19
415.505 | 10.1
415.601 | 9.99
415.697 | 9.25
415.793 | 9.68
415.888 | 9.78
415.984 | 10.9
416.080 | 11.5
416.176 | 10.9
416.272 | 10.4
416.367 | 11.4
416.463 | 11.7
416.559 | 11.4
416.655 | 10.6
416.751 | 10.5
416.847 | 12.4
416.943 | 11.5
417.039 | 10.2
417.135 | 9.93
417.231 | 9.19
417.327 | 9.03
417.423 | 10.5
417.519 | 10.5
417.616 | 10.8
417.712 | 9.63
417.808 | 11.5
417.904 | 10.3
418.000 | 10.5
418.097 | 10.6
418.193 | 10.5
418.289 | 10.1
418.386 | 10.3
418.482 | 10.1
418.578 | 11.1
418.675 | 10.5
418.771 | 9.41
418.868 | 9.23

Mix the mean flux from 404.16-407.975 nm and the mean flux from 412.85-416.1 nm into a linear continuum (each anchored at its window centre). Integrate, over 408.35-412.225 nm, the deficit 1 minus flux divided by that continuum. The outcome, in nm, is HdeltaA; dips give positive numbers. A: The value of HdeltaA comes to 0.24 nm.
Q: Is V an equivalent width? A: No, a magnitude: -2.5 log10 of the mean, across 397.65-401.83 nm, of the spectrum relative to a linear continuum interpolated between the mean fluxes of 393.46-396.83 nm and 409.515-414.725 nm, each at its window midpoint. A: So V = -0.24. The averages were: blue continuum 7.2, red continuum 10.1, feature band 9.97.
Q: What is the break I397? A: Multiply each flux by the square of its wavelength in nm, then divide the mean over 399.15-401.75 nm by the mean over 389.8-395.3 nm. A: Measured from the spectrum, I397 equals 1.38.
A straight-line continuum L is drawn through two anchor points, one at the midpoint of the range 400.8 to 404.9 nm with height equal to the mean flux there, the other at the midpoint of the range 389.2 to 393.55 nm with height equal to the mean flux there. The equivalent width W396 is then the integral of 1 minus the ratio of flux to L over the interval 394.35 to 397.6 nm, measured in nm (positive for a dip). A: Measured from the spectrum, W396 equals 0.66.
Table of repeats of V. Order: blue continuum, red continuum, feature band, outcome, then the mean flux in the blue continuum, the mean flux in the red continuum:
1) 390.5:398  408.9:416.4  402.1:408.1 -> -0.161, 7.21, 10.2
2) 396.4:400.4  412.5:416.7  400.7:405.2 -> -0.167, 8.33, 10.7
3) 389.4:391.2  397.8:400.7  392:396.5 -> 0.289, 8.72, 9.93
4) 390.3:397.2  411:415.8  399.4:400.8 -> -0.198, 7.18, 10.7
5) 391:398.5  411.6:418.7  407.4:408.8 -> -0.090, 7.33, 10.6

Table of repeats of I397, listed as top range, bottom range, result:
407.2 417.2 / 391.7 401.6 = 1.39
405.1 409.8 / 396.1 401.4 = 1.27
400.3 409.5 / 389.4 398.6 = 1.46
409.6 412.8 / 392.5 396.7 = 1.53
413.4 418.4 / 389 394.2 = 1.61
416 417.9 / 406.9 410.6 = 1.14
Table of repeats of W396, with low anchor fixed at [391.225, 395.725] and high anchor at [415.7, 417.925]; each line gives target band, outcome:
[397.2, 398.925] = -0.207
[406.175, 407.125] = -0.124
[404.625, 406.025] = -0.245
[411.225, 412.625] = -0.105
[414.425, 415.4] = -0.067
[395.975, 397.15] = 0.418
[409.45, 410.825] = 0.181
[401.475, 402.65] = -0.244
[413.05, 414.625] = -0.103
